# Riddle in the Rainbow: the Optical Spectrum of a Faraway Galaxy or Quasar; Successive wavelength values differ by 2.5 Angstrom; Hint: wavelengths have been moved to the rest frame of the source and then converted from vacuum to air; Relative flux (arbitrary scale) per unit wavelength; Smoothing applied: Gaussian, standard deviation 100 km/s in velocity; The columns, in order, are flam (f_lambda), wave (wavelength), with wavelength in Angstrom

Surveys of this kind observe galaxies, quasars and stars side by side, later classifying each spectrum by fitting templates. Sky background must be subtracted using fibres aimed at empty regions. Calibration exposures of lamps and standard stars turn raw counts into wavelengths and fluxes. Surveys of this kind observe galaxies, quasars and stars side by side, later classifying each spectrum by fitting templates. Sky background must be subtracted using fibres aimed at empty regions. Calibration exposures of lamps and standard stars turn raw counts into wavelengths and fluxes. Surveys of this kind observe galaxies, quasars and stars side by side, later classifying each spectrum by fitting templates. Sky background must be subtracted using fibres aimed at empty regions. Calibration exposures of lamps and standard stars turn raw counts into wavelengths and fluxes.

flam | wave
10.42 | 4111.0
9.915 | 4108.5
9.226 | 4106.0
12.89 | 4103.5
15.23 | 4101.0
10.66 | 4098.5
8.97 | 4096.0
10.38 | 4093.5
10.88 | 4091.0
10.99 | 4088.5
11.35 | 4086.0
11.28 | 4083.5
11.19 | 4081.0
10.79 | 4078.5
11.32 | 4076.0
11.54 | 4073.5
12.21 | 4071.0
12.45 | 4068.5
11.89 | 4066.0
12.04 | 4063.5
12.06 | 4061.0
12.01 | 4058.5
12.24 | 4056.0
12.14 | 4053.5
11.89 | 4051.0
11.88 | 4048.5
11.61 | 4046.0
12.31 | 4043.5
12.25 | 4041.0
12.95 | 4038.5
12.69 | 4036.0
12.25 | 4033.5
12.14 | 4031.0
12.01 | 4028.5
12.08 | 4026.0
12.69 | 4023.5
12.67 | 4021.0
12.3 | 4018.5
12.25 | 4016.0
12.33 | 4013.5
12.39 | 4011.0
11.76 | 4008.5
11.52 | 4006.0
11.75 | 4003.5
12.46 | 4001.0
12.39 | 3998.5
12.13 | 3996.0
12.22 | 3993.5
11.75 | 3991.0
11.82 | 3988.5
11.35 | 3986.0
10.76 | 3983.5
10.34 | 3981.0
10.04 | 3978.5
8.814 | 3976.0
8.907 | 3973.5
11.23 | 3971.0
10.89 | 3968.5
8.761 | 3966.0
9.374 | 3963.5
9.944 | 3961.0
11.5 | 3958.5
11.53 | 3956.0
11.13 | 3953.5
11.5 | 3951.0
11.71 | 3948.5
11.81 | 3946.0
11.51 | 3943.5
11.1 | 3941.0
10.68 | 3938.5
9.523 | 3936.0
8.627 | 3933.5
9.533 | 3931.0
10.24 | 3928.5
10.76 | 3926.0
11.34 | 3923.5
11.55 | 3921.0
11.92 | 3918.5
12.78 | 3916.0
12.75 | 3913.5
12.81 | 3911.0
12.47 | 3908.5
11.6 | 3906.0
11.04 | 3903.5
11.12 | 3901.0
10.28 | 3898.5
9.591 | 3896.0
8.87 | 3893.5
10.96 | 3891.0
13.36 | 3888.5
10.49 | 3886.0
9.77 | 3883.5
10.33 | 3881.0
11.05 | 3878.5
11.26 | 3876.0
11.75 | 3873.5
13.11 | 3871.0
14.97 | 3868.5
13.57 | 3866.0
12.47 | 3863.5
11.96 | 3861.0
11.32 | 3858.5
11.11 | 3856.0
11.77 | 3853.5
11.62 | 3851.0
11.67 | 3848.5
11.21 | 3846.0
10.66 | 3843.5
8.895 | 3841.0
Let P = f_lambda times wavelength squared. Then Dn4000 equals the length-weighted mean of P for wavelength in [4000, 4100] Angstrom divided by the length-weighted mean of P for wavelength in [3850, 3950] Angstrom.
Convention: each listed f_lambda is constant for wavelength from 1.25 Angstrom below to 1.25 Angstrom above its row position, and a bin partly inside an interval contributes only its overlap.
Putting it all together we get 1.12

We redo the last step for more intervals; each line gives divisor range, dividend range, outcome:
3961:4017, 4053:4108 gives 1.08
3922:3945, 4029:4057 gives 1.24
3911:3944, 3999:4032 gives 1.16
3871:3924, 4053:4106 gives 1.12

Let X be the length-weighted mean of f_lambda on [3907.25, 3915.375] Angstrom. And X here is 12.7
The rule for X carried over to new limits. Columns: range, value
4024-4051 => 12.2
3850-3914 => 11.6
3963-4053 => 11.6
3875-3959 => 11.1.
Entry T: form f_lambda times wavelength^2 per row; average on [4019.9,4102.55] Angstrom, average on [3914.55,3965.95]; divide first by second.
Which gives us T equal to 1.16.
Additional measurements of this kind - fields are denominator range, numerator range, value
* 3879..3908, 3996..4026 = 1.21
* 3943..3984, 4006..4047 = 1.20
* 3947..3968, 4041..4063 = 1.18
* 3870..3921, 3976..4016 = 1.07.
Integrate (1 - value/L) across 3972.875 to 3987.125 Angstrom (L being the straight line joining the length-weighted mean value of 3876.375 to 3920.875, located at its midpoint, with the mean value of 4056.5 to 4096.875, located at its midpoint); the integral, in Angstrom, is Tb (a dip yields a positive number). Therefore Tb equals 1.6 Angstrom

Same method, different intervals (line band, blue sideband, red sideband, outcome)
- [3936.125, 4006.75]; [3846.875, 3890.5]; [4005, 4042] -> 6.60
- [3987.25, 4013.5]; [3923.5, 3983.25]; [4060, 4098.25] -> -3.14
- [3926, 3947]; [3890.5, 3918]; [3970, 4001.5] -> 1.56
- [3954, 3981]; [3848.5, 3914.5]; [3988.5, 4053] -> 4.10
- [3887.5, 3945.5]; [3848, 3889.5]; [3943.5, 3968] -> 1.22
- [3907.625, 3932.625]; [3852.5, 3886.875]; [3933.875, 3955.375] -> -0.60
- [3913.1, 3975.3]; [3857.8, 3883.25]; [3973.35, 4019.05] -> 5.10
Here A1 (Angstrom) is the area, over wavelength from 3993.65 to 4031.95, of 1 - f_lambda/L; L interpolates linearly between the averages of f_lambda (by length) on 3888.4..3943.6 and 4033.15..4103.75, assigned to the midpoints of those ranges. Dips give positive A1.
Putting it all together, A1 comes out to -2.31 Angstrom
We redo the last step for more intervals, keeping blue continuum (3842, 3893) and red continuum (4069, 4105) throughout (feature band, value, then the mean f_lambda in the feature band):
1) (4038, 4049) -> -0.7 Angstrom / 12.2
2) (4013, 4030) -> -1.2 Angstrom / 12.3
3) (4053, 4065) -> -0.7 Angstrom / 12.1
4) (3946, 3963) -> 0.6 Angstrom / 11.2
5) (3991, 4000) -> -0.5 Angstrom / 12.2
